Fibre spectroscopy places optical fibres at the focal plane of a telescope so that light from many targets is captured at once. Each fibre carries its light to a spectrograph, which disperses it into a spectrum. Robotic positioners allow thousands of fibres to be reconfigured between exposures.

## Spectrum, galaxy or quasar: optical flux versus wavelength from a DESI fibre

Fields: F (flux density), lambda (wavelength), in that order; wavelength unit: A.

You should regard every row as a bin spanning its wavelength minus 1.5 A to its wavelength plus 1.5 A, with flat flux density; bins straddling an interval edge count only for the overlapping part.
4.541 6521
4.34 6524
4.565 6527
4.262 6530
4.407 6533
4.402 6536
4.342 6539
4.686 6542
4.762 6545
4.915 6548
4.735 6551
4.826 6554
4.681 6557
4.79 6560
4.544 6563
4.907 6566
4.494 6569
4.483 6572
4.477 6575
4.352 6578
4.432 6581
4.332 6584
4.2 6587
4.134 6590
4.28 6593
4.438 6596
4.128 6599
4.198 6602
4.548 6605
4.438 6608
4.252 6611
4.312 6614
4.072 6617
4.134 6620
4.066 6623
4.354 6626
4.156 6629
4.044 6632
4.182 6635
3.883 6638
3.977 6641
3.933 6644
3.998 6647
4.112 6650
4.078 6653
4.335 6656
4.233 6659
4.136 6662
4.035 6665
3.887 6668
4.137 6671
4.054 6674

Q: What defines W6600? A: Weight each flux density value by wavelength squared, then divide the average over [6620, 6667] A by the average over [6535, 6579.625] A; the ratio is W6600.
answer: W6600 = 0.9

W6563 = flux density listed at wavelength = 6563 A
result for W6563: 4.544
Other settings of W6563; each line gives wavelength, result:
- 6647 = 3.998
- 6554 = 4.826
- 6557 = 4.681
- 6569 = 4.494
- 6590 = 4.134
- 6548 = 4.915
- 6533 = 4.407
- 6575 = 4.477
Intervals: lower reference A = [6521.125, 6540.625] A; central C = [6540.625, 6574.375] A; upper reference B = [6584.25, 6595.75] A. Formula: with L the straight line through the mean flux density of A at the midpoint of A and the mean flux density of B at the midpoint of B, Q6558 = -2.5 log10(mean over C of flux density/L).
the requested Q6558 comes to -0.09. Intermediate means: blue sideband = 4.4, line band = 4.71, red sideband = 4.24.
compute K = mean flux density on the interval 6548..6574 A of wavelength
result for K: 4.69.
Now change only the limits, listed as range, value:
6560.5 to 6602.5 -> 4.4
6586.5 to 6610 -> 4.3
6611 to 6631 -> 4.18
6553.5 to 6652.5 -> 4.3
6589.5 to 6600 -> 4.26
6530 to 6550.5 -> 4.57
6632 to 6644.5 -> 4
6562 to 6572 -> 4.63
